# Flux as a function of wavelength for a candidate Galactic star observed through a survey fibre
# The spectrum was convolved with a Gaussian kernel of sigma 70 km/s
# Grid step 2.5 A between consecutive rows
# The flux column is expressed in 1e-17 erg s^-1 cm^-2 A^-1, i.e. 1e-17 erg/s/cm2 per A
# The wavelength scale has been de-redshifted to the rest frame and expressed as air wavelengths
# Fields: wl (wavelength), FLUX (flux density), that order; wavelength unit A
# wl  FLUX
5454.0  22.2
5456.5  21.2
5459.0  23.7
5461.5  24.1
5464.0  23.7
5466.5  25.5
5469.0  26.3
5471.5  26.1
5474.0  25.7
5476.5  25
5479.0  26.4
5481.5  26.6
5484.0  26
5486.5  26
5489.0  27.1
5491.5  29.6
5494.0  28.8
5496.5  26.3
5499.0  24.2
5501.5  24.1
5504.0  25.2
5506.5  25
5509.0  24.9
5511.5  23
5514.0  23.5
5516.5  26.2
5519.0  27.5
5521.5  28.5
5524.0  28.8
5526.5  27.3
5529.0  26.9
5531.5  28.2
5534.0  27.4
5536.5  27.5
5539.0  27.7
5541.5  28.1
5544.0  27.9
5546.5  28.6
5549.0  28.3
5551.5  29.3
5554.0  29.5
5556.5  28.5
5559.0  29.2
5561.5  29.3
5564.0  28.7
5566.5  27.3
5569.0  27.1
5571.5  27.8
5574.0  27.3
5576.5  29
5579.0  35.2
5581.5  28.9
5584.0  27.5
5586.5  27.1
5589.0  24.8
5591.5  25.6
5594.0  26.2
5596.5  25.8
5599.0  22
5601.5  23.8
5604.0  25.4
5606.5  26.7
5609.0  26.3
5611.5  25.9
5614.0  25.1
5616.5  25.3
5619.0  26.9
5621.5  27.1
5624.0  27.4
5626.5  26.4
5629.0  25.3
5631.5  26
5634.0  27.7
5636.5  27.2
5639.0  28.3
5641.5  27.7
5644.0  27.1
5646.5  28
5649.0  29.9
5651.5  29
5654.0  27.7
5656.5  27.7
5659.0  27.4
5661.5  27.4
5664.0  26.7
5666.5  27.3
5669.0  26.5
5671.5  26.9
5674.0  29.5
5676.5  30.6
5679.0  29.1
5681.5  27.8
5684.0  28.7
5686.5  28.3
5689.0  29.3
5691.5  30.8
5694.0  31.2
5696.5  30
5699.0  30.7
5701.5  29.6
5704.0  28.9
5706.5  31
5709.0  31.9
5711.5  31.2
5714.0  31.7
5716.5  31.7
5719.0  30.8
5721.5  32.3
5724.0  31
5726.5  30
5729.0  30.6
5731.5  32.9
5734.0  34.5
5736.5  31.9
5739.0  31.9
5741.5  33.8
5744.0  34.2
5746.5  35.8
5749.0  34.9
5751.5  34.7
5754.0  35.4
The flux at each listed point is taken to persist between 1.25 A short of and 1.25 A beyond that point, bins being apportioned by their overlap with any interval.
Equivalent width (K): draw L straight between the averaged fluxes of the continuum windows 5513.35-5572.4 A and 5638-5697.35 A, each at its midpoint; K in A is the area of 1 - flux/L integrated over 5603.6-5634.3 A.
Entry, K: 2.2 A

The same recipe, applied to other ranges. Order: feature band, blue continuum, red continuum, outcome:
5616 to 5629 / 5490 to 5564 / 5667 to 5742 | 1.07 A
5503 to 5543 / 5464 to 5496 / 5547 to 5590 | 1.26 A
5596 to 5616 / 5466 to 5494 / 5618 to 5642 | 1.34 A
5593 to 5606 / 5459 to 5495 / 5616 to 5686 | 1.17 A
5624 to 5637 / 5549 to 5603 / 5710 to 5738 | 1.14 A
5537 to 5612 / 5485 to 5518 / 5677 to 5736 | -0.24 A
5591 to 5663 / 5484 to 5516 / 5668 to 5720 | 4.47 A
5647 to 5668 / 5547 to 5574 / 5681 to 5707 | 1.05 A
